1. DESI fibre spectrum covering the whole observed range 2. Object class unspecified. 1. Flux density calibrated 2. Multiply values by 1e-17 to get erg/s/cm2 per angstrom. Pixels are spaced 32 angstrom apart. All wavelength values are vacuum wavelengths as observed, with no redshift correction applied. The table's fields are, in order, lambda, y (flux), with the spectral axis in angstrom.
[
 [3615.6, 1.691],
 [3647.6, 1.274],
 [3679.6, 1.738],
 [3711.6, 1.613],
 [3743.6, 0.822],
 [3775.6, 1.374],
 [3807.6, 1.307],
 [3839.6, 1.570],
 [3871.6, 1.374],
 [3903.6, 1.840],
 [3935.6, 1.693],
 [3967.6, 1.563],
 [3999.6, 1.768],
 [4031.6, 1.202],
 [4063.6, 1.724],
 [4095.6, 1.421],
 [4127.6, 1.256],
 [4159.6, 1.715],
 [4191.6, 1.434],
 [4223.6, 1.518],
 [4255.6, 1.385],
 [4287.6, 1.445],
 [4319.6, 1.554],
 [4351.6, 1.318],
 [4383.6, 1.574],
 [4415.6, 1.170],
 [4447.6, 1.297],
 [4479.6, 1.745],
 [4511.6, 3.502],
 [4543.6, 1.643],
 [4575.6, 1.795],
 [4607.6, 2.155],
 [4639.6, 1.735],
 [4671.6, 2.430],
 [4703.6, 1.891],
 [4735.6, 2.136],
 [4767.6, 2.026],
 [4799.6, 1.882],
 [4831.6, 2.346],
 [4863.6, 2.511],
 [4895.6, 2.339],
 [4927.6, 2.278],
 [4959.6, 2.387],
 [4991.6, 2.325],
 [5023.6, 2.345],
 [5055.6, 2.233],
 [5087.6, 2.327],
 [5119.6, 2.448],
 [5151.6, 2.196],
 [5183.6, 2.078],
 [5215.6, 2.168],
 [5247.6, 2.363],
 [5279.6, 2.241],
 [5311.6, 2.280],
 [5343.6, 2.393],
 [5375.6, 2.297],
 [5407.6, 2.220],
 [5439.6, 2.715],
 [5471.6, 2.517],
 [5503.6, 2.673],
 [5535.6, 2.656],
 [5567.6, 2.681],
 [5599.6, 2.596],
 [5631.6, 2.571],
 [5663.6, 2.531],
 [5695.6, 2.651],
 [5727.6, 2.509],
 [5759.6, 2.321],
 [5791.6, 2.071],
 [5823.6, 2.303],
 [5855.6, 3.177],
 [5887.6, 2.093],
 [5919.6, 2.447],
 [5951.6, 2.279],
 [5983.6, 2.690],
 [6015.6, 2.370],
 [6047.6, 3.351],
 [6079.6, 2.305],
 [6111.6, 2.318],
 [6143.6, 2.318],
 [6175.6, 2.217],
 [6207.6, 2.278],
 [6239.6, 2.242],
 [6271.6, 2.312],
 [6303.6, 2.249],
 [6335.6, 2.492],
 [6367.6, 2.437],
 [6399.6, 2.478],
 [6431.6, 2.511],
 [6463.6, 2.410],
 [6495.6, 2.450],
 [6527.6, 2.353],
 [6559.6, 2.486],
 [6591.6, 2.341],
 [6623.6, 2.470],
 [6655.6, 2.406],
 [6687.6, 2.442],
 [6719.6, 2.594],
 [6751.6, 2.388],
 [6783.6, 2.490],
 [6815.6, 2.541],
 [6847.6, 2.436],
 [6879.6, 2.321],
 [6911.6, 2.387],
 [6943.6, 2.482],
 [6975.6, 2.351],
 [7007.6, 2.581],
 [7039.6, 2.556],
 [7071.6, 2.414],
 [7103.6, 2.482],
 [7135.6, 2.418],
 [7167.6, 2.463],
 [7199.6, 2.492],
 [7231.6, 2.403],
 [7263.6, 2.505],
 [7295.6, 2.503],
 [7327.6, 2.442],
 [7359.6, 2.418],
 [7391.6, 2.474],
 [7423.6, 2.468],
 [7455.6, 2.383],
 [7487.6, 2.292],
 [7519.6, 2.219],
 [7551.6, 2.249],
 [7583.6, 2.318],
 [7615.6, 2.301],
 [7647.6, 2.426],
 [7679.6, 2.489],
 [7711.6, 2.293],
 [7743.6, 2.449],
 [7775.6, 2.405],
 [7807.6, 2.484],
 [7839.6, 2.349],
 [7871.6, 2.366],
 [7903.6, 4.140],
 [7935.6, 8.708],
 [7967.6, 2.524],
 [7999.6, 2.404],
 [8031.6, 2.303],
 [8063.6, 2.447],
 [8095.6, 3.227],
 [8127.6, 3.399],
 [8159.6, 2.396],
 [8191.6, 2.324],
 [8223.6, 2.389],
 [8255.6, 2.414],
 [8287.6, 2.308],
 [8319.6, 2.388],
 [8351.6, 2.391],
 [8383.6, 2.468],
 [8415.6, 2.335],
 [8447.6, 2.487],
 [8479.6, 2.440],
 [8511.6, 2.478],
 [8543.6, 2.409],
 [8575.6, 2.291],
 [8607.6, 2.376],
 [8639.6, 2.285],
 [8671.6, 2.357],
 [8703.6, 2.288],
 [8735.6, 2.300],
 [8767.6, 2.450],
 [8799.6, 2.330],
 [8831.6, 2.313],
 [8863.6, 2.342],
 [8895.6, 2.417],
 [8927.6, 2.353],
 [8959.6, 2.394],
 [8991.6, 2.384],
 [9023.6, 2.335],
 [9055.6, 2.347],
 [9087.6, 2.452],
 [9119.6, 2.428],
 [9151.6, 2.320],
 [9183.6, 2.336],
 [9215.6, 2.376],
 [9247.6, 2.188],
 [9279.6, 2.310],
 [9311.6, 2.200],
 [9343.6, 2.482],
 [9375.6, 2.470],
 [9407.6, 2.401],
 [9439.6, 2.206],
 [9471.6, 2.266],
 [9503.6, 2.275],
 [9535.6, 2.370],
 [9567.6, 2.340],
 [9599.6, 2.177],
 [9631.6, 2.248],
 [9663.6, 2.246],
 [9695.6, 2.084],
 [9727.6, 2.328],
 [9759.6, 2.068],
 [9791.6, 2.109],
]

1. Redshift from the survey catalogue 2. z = 0.21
